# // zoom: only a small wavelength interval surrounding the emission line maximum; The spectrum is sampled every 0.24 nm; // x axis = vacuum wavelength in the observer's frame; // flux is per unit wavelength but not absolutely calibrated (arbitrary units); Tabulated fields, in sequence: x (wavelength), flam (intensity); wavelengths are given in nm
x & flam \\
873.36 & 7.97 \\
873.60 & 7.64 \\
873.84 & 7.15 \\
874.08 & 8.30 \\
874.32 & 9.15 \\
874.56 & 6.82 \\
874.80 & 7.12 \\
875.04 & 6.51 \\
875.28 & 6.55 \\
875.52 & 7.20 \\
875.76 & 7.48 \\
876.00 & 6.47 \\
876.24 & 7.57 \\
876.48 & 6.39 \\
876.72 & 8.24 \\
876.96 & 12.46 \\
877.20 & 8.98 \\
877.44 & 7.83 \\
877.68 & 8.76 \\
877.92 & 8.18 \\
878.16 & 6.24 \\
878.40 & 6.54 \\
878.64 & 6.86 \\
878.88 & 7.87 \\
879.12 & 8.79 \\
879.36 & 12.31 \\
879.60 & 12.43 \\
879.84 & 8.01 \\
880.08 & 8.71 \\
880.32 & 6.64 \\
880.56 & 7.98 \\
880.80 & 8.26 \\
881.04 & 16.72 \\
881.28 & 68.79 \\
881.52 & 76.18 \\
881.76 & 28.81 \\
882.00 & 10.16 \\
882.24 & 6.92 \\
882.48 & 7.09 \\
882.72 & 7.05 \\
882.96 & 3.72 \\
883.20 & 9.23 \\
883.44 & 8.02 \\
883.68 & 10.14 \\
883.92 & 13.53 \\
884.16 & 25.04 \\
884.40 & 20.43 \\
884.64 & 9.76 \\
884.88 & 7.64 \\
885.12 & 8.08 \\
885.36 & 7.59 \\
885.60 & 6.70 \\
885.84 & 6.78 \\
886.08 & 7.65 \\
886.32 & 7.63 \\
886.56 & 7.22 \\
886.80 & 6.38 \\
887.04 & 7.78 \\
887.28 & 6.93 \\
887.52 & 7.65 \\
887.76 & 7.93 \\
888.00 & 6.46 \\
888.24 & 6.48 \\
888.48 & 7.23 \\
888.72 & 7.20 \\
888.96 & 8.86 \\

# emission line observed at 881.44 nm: H-alpha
